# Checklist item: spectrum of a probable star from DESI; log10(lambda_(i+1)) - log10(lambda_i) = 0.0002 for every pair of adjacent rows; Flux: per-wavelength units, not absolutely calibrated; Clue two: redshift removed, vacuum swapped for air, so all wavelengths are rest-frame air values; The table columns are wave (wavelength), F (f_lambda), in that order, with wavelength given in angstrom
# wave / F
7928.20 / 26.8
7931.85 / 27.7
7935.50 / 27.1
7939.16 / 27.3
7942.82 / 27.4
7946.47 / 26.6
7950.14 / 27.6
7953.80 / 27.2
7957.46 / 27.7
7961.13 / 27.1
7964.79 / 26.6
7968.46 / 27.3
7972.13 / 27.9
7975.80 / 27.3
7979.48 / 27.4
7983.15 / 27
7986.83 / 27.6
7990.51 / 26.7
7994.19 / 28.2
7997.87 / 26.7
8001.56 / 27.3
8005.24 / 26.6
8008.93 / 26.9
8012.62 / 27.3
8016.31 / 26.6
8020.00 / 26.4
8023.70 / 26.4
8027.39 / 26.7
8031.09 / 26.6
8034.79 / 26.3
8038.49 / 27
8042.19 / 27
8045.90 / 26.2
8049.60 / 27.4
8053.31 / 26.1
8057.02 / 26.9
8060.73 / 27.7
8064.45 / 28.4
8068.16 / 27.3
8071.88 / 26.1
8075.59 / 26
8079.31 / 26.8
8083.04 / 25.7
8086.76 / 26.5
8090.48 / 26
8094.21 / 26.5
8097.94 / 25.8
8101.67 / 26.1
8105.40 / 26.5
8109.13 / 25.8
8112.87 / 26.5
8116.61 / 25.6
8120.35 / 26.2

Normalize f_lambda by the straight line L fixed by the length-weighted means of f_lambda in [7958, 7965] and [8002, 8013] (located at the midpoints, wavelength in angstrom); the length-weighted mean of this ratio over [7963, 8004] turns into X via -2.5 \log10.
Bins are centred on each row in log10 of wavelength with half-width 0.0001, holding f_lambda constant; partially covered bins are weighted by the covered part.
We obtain -0.01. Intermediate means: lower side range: 27.1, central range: 27.3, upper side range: 26.9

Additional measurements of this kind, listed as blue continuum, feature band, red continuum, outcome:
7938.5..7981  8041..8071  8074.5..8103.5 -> -0.03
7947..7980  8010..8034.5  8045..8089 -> 0.01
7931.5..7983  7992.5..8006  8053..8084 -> -0.01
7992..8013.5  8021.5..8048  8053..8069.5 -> 0.03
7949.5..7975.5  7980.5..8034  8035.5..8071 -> 0.01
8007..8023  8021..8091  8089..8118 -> -0.01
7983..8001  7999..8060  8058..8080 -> 0.02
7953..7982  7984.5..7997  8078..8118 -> -0.01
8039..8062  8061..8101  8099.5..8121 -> 0.00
